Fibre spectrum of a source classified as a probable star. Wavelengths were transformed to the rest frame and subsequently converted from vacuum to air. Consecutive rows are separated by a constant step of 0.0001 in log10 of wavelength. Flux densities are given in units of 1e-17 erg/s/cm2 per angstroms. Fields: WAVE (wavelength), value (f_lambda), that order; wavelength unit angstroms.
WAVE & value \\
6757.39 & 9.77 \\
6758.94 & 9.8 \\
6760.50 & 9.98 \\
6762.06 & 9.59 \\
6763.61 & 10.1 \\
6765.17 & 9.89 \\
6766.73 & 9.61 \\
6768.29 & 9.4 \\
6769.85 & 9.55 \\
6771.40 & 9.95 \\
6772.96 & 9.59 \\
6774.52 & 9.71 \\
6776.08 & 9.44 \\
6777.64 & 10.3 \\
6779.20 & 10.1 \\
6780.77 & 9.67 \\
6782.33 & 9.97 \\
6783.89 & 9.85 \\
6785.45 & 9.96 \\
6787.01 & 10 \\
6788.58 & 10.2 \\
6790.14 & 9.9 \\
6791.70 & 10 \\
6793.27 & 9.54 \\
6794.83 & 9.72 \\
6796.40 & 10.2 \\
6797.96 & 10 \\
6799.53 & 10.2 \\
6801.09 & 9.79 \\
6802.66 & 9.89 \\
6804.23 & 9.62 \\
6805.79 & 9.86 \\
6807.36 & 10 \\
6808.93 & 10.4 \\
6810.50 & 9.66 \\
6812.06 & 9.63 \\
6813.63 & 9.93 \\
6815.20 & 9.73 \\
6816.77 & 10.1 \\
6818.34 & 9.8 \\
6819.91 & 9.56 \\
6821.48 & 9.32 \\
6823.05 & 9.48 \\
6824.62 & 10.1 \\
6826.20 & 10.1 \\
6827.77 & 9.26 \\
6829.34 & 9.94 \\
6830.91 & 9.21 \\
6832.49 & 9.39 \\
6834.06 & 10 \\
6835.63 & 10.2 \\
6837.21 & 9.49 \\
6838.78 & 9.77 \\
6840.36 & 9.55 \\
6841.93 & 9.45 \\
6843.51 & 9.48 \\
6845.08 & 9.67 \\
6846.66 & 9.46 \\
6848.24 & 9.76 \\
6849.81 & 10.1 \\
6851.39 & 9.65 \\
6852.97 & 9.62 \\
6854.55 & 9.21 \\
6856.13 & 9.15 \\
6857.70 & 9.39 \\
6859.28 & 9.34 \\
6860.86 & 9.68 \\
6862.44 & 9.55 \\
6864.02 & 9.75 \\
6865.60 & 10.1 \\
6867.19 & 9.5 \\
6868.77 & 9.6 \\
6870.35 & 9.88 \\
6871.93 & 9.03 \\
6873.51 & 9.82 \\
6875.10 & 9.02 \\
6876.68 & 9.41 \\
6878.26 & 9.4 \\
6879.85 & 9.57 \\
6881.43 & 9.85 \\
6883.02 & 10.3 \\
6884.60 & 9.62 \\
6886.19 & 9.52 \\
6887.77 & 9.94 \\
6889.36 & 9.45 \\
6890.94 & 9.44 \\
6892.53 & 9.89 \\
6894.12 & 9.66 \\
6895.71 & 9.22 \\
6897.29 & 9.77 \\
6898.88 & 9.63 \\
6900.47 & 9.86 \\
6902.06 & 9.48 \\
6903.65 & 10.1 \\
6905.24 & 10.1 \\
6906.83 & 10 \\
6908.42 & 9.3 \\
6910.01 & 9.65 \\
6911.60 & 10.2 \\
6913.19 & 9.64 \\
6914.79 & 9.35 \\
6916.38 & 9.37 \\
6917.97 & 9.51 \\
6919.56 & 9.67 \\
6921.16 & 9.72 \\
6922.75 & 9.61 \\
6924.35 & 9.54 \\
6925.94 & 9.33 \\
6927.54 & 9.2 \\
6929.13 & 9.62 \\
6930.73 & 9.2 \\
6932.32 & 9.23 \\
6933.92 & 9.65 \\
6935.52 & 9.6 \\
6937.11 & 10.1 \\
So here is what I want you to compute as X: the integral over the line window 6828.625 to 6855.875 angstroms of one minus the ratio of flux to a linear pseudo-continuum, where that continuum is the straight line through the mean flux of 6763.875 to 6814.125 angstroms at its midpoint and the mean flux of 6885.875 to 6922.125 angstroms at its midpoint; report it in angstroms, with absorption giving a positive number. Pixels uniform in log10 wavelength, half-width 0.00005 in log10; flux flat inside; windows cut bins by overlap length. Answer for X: 0.4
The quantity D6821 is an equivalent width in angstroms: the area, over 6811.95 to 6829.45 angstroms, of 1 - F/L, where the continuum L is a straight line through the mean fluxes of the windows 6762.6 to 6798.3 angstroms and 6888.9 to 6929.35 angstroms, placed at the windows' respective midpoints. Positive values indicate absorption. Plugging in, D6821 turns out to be 0.1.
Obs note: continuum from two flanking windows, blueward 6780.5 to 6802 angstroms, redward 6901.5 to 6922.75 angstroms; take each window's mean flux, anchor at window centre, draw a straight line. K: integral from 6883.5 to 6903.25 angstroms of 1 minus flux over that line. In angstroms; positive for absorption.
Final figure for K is 0.2 angstroms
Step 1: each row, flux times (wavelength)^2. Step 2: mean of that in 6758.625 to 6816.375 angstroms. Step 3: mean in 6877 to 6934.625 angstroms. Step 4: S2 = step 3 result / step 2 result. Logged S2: 1.0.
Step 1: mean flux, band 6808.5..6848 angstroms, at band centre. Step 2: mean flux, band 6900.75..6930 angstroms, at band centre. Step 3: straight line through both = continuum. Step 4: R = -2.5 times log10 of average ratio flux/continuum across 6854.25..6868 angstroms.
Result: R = 0.02 mag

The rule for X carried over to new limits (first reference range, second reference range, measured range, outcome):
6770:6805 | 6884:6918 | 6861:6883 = 0.3 angstroms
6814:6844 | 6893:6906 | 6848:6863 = 0.3 angstroms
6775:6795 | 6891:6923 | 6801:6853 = 0.5 angstroms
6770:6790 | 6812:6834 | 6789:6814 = -0.3 angstroms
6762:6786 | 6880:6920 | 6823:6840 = 0.0 angstroms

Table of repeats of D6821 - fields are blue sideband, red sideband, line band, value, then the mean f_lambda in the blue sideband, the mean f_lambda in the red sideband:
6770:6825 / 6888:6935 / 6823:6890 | 0.7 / 9.86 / 9.6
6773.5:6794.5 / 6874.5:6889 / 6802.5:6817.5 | -0.1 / 9.89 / 9.63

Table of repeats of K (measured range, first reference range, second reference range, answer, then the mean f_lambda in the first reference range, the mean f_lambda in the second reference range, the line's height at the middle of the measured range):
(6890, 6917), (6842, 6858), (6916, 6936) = -0.5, 9.55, 9.48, 9.5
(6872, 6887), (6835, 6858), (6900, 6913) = 0.2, 9.6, 9.83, 9.72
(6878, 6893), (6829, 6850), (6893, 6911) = 0.0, 9.66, 9.72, 9.7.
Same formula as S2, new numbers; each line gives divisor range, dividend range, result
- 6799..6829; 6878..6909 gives 1.01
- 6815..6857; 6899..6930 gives 1.02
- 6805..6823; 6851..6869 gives 0.99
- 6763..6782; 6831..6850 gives 1.01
